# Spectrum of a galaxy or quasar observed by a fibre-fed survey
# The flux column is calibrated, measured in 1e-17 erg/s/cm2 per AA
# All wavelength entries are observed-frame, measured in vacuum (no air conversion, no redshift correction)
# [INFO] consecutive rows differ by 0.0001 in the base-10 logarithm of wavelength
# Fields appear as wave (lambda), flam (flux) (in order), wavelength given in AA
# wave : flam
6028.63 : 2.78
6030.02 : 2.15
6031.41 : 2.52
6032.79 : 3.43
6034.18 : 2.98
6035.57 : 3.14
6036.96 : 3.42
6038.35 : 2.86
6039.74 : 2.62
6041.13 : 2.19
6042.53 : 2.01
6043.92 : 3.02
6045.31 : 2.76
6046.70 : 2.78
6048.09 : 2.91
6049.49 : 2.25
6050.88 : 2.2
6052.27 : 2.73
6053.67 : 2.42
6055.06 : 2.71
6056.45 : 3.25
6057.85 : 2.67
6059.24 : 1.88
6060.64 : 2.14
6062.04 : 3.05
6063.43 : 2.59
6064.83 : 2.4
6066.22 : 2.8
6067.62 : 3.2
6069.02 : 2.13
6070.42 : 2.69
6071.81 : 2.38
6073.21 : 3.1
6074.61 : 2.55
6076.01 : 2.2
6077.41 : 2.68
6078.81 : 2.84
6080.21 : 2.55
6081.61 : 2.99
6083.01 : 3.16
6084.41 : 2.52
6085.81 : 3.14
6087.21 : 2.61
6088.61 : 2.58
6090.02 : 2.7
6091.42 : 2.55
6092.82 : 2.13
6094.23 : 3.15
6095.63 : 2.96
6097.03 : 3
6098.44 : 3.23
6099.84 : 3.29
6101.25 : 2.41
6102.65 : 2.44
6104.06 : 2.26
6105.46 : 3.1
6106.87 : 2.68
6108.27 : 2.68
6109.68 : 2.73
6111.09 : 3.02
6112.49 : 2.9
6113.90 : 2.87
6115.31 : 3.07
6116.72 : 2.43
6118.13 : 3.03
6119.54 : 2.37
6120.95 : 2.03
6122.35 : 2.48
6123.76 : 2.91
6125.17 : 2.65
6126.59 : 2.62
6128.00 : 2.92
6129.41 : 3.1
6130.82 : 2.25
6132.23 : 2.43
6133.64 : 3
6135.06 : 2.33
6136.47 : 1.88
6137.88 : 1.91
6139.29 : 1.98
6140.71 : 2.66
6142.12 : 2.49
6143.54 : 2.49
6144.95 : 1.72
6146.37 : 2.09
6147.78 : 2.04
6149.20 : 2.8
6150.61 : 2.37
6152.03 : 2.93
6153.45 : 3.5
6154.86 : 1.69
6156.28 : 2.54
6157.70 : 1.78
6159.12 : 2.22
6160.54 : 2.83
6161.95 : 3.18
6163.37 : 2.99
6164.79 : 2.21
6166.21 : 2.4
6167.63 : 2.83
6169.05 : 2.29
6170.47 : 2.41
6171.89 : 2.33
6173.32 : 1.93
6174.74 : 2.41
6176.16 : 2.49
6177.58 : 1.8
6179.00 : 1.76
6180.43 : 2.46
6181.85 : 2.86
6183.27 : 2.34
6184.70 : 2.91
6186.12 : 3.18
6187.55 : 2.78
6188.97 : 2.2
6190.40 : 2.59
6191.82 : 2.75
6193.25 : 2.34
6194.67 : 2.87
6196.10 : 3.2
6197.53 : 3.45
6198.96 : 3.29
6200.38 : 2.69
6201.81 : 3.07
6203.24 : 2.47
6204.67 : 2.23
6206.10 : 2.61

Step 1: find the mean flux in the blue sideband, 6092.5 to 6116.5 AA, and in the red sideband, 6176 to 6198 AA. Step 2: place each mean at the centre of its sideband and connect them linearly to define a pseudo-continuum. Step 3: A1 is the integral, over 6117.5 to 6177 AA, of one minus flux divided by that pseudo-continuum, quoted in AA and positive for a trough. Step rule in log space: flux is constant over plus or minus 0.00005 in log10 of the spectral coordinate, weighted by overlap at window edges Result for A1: 5.6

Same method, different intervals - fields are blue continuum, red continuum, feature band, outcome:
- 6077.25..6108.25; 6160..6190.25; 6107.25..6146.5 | 1.75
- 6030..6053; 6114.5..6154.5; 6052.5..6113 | -1.90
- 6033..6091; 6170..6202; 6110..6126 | -0.34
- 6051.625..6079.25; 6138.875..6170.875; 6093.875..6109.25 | -1.65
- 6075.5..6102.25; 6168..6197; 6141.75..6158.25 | 1.43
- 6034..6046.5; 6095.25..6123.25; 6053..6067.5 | 0.77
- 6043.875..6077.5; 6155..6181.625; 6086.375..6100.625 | -1.59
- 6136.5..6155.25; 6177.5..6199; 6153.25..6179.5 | 1.30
